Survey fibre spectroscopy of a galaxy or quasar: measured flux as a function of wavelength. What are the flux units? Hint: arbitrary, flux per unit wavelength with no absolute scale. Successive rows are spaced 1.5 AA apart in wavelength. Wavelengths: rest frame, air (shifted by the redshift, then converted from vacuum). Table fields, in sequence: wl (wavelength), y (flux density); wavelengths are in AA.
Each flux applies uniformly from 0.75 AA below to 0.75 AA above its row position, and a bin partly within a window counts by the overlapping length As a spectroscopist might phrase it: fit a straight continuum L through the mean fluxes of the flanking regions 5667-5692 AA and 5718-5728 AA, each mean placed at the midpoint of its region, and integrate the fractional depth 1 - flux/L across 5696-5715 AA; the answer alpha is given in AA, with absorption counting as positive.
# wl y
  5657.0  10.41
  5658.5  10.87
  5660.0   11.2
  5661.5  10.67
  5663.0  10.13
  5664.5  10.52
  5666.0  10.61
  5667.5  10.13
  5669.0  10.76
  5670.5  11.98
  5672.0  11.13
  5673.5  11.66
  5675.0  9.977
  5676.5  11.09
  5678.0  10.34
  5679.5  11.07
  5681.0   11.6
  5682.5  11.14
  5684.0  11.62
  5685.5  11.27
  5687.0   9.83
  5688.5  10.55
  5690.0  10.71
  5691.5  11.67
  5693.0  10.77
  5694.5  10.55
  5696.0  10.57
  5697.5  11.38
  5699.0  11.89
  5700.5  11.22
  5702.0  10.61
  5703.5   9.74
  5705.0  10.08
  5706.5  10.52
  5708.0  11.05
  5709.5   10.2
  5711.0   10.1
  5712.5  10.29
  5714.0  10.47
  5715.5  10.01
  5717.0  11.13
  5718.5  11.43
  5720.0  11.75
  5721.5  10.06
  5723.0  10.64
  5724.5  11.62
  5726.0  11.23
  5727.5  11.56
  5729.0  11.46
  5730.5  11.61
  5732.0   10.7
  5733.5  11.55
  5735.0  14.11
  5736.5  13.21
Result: 0.8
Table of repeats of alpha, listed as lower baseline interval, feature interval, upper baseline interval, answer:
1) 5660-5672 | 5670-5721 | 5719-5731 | 0.62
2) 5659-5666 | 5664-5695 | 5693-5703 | -0.31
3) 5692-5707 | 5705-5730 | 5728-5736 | 1.25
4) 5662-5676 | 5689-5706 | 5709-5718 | -0.47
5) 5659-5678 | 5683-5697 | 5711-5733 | 0.02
